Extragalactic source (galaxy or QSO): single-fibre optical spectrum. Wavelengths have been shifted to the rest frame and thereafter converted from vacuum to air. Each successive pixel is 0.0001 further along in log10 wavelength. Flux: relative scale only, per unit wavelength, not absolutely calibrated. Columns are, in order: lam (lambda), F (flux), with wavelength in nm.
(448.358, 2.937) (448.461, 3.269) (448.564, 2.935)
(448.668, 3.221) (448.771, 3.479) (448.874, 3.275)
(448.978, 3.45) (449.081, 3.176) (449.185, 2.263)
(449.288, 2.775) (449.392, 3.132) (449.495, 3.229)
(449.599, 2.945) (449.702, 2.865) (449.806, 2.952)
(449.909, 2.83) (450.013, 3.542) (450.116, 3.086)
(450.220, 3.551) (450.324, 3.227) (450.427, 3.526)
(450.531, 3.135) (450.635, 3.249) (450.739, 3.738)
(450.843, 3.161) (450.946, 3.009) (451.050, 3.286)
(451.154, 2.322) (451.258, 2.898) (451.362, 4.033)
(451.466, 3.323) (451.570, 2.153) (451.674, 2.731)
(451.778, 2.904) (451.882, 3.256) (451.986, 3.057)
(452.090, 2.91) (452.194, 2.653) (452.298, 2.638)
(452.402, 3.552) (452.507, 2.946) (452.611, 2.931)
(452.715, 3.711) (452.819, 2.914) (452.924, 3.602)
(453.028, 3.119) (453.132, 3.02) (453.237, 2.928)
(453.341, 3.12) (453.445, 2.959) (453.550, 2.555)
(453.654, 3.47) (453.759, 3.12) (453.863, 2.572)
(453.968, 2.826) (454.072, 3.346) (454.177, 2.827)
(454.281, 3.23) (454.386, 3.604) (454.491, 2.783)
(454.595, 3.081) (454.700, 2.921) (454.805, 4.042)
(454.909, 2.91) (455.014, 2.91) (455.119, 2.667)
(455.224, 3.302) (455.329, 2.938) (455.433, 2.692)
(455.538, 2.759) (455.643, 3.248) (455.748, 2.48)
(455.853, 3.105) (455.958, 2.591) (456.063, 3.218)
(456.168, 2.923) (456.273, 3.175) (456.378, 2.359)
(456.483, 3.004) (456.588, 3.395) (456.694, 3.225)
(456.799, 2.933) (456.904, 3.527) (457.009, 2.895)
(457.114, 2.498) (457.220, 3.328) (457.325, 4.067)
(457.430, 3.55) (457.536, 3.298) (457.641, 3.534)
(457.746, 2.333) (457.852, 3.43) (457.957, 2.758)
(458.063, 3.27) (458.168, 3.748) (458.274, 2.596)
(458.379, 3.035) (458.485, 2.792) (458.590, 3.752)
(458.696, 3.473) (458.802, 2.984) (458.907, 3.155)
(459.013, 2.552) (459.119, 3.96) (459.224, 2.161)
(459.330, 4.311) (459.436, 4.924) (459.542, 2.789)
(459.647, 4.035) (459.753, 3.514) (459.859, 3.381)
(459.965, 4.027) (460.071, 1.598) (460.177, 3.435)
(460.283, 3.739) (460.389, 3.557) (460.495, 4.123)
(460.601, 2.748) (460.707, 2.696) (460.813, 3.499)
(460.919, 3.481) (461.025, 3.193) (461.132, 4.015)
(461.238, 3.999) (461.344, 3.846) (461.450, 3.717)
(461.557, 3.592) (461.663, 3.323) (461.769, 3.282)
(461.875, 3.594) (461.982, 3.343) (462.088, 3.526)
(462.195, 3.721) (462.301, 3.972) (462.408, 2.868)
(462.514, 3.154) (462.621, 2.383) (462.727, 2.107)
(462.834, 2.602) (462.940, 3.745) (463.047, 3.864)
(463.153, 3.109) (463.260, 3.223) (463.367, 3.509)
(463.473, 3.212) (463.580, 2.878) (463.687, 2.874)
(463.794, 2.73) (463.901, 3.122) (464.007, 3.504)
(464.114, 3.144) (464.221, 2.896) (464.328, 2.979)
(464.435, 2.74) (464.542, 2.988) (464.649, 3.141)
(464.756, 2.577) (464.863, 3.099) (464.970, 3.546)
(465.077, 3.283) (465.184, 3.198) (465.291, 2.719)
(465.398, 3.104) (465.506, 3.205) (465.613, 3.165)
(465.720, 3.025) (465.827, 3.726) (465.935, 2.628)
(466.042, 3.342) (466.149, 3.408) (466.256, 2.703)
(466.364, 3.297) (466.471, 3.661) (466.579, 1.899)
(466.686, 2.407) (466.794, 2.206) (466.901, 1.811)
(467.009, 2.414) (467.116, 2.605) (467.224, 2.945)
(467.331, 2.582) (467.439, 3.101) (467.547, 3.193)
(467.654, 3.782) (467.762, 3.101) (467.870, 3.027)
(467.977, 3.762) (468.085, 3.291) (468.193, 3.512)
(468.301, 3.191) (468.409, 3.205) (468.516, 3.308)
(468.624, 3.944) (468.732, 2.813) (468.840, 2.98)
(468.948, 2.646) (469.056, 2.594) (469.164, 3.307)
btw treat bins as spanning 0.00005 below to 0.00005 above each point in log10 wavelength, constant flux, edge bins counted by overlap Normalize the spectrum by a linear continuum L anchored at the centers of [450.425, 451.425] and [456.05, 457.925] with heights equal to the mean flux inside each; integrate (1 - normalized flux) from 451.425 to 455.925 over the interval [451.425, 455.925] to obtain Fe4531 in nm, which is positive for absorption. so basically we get 0.24 nm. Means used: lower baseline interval 3.22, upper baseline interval 3.14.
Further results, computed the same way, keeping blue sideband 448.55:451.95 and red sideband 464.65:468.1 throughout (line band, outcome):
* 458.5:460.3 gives -0.20 nm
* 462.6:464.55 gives -0.02 nm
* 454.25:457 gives 0.03 nm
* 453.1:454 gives 0.04 nm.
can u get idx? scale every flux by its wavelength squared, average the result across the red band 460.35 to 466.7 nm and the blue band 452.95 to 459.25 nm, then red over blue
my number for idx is 1.1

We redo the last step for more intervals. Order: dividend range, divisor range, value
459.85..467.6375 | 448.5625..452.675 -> 1.08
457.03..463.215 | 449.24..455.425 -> 1.12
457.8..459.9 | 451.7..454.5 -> 1.12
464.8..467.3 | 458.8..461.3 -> 0.88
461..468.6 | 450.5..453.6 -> 1.09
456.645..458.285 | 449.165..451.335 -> 1.06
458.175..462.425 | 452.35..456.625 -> 1.15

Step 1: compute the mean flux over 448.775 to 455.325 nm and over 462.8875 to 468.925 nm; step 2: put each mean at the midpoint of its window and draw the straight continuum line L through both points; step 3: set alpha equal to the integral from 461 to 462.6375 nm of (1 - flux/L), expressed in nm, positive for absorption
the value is -0.22 nm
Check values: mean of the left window 3.09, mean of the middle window 3.5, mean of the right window 3.08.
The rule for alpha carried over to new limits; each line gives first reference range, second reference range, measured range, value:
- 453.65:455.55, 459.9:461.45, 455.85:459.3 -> 0.13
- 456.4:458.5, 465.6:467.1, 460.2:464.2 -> -0.46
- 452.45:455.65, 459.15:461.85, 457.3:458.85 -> 0.05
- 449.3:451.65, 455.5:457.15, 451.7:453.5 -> 0.00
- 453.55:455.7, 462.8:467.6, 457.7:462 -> -0.48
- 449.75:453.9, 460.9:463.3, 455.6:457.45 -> 0.08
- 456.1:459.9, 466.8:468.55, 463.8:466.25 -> -0.01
